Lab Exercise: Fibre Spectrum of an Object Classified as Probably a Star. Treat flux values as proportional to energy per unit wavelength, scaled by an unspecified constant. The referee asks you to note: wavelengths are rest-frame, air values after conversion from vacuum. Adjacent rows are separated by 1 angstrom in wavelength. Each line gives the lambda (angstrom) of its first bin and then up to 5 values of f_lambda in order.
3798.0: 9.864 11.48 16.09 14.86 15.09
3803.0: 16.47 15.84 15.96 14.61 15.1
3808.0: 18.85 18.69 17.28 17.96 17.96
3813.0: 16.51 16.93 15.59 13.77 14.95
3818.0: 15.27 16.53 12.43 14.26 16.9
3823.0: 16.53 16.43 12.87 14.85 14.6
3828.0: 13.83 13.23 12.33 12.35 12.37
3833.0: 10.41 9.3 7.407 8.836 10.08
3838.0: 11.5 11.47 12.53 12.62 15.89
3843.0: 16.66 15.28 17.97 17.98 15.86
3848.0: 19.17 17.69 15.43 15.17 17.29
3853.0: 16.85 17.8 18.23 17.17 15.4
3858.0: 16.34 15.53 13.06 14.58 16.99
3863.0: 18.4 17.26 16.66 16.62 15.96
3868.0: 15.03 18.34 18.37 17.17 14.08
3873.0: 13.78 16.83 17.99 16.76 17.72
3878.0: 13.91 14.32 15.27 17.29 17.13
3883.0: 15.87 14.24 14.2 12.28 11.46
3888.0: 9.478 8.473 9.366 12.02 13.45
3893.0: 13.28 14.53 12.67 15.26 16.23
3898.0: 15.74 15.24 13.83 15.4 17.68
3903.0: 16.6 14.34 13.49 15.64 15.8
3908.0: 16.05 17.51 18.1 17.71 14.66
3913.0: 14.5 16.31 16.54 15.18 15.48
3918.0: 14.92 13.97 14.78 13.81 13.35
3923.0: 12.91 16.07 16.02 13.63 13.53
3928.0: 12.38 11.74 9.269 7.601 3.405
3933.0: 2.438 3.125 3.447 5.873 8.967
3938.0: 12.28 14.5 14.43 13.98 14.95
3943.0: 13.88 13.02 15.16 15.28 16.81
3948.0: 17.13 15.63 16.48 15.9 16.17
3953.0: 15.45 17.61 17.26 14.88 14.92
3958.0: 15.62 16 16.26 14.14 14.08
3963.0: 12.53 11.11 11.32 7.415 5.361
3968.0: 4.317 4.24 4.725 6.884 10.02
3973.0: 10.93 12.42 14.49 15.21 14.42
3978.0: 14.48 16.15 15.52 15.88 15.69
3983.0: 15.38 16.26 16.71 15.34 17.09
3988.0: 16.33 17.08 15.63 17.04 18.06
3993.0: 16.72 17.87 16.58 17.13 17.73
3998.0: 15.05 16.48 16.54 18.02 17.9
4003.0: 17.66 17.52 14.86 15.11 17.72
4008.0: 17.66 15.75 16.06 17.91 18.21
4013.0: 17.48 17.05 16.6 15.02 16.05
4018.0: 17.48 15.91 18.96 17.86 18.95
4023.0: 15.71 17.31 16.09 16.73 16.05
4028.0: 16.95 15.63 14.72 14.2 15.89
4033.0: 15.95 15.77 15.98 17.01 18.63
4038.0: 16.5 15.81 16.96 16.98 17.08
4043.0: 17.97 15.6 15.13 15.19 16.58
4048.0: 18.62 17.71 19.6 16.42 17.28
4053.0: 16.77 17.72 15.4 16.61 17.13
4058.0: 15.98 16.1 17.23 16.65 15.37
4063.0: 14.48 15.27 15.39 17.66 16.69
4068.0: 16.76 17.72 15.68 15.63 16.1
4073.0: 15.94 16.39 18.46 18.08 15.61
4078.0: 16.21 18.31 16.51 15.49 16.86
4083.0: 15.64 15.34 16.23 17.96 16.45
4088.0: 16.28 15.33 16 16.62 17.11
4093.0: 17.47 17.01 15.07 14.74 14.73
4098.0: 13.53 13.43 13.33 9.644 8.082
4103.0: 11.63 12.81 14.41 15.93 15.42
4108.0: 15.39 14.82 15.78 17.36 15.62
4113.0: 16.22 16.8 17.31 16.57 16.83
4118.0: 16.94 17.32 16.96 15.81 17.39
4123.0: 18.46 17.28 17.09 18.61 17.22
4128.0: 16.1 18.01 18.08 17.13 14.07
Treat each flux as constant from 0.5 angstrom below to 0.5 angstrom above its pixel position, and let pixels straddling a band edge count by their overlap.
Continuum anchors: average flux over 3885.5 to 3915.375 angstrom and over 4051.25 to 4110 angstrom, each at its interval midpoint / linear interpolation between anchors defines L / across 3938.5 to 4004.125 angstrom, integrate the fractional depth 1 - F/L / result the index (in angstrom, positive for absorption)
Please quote 1.7 angstrom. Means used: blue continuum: 14.4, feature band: 14.6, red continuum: 15.7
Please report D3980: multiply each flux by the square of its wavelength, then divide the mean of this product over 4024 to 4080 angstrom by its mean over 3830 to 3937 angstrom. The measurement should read 1.3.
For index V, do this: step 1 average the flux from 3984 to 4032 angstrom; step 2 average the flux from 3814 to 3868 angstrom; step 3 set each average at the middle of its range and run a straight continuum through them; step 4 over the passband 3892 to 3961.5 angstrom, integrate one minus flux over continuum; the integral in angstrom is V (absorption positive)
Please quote 7.85 angstrom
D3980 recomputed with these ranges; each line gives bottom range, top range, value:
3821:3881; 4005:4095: 1.21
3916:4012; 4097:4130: 1.21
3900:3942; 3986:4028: 1.34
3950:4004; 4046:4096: 1.20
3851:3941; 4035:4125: 1.24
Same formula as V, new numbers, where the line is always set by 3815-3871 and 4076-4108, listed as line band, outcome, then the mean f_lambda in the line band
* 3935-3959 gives 1.01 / 14.4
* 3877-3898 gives 1.82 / 13.7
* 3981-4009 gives -2.94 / 16.7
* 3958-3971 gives 4.19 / 10.2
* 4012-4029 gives -1.99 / 16.9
